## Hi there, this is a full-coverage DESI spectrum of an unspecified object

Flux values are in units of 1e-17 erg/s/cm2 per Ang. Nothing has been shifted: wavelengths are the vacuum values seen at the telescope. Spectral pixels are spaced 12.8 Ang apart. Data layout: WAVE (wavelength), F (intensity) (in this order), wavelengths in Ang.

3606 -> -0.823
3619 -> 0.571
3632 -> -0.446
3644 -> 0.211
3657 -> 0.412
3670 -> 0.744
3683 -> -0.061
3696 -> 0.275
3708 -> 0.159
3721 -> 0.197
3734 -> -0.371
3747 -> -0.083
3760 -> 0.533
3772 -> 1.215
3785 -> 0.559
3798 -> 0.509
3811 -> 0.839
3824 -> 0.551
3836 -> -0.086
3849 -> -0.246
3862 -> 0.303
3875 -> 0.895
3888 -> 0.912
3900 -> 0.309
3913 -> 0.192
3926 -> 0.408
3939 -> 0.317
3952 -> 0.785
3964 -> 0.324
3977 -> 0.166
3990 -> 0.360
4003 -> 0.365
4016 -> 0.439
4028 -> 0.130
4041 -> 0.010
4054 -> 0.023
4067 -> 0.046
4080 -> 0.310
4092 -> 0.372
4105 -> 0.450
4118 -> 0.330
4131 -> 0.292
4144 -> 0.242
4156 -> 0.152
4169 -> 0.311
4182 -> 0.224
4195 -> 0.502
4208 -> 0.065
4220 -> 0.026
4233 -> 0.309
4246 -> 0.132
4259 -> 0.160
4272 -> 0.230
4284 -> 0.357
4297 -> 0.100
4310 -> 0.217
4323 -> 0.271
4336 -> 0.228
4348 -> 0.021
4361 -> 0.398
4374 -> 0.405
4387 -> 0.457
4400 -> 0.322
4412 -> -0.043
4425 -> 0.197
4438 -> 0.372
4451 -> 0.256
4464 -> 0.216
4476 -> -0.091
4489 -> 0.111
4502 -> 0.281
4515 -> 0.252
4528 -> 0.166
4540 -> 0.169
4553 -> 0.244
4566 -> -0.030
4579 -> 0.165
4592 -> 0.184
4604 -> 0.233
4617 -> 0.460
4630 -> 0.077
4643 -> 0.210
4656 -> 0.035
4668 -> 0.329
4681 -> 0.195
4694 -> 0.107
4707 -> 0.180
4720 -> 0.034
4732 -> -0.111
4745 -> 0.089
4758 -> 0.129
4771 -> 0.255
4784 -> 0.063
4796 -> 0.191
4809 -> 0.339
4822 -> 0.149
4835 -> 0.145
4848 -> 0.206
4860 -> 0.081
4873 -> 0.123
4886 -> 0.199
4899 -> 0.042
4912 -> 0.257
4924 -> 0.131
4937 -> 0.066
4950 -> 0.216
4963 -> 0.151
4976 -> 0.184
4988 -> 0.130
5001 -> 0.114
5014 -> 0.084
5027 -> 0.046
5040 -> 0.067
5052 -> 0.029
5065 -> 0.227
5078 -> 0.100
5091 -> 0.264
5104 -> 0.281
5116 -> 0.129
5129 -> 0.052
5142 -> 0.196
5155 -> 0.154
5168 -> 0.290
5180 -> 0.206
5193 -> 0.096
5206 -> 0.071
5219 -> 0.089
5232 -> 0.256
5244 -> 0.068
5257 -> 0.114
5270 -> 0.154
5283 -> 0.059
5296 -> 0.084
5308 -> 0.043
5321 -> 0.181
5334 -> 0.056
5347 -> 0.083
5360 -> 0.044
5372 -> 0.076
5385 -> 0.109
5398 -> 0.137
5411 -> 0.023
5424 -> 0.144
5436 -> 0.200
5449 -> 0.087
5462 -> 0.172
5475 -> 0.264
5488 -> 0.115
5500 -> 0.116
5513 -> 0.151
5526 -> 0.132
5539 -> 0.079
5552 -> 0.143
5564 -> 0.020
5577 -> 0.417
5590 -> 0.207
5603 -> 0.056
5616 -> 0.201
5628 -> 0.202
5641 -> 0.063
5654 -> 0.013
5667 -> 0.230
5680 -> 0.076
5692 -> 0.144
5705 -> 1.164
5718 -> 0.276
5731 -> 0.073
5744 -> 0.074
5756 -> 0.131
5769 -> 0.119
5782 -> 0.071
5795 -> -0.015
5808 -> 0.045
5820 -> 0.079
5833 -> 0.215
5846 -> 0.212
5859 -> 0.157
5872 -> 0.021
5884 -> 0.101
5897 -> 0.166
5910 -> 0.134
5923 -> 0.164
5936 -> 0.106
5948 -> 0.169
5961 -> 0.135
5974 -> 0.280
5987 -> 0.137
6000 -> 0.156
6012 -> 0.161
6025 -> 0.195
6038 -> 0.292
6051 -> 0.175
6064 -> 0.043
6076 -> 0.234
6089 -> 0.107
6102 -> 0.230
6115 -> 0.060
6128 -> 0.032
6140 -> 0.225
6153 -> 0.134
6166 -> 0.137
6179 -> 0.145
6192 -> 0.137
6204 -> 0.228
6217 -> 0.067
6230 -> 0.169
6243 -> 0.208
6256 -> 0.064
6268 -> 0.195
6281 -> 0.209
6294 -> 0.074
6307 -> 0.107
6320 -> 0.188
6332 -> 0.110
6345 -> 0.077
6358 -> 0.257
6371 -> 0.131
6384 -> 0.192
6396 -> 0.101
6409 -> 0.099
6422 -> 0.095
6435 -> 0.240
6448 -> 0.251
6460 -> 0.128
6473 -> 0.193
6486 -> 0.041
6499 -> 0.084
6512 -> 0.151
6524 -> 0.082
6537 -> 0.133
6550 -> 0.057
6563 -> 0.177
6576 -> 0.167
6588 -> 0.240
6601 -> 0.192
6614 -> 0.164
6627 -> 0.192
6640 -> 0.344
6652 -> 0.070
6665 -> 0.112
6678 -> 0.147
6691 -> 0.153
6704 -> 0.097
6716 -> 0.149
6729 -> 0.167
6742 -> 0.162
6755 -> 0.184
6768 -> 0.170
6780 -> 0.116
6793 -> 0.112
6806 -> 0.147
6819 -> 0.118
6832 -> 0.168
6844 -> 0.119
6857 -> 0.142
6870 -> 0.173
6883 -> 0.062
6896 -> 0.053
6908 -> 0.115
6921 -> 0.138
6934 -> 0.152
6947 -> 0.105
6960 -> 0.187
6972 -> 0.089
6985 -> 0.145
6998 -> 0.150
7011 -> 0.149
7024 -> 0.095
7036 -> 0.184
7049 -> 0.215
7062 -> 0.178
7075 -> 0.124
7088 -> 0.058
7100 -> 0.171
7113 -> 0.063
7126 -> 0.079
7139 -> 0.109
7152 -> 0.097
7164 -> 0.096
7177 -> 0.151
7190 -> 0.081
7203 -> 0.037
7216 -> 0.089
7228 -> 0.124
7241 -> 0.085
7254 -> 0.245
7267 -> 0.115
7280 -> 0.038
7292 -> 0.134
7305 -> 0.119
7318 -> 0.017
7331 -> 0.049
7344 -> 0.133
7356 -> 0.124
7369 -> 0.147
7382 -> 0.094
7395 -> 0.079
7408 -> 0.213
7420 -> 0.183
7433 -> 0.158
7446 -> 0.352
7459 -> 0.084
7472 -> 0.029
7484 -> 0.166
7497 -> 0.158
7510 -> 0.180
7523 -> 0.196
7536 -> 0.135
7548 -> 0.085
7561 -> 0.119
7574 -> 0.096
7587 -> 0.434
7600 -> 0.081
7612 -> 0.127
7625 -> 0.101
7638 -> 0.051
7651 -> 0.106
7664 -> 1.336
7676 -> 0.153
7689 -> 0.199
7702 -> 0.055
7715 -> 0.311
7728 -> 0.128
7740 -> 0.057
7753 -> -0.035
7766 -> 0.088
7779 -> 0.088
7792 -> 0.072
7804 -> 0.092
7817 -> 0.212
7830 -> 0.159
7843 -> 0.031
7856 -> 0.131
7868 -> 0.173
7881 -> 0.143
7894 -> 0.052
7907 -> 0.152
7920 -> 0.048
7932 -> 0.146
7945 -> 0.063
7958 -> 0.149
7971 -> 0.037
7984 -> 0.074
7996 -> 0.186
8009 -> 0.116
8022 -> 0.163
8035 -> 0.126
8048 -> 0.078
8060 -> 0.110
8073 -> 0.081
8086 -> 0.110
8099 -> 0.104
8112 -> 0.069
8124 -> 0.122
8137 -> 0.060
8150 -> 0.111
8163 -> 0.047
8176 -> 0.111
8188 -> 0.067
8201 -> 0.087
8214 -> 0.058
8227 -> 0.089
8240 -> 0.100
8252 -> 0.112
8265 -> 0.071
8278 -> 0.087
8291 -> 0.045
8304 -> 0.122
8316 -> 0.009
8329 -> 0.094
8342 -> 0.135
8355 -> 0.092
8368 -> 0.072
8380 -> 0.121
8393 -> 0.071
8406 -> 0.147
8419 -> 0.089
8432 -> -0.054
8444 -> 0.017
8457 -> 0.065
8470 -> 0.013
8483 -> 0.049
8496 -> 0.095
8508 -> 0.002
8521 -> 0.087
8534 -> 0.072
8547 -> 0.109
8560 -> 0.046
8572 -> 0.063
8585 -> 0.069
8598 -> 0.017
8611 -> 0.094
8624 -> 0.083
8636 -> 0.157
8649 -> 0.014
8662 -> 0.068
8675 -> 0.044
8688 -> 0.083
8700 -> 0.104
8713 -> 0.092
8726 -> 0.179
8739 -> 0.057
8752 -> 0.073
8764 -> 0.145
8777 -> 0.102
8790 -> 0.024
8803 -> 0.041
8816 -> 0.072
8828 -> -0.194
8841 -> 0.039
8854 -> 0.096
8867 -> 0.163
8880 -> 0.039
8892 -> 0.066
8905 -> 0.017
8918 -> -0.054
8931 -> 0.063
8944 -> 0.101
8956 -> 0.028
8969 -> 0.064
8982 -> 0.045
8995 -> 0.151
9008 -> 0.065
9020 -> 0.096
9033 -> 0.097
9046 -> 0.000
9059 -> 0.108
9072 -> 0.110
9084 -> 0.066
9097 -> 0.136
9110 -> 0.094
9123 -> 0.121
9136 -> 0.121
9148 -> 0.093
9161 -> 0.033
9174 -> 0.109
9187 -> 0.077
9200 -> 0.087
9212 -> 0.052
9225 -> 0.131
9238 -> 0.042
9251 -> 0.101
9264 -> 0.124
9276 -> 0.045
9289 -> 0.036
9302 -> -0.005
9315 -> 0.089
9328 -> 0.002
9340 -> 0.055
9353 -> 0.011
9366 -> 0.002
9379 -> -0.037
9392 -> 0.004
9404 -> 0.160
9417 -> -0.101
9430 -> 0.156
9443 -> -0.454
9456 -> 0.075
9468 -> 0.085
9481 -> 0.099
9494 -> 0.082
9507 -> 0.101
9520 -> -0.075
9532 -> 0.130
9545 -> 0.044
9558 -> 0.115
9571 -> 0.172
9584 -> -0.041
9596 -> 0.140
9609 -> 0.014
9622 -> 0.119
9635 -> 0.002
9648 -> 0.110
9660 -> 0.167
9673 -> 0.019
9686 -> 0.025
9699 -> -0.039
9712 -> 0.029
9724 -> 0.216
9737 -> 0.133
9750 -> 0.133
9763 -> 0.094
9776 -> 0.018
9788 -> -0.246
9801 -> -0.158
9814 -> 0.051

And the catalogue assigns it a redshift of 0.530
